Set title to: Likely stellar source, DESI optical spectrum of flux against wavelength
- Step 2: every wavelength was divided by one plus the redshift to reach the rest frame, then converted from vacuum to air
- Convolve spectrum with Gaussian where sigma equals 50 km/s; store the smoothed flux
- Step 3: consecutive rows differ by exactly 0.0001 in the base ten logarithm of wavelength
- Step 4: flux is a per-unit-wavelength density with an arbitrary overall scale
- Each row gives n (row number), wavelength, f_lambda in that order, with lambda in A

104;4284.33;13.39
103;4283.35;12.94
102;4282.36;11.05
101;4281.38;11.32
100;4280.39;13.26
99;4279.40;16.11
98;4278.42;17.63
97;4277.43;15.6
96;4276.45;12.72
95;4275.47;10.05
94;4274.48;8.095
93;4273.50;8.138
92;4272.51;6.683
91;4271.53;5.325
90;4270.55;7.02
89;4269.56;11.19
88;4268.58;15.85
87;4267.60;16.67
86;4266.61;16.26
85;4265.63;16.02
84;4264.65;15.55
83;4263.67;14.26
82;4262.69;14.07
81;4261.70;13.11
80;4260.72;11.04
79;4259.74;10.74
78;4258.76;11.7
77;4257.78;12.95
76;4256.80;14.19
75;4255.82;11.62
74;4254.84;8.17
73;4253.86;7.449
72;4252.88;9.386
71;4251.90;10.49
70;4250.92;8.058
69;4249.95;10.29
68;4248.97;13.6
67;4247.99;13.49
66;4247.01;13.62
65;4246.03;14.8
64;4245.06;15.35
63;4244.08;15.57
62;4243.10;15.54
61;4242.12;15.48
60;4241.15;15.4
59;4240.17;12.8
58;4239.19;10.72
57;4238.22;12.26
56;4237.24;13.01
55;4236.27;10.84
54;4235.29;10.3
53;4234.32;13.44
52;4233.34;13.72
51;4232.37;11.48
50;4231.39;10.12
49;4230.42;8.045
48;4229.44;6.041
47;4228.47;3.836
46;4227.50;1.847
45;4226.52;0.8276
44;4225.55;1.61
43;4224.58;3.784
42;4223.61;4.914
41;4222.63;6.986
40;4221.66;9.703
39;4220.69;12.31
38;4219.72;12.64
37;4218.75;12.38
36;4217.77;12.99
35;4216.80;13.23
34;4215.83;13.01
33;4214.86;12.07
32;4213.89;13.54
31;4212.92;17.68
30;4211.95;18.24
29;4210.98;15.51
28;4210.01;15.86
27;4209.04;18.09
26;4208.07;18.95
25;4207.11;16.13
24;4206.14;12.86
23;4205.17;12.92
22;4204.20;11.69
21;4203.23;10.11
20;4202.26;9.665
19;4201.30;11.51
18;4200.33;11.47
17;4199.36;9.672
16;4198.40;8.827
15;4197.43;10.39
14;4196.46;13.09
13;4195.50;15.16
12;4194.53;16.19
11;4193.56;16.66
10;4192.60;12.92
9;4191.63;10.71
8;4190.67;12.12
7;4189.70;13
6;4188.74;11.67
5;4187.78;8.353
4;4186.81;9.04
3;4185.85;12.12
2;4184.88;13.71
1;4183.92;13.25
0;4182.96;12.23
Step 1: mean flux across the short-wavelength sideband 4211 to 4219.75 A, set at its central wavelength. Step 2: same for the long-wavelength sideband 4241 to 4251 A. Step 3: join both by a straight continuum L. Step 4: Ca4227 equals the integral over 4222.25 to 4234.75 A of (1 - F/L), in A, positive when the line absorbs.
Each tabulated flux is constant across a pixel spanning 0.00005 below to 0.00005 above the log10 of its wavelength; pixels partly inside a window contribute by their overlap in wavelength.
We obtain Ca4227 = 6.6 A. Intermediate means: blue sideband 14.1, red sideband 13.9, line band 6.63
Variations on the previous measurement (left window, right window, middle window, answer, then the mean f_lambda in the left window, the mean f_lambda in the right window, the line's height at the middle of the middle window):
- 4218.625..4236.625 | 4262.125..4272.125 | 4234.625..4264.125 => -4.5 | 8.05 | 13.1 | 10.9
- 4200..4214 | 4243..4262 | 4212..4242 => 6.9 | 14.3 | 12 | 13.3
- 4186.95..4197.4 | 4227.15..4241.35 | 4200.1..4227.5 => -0.2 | 12.7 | 10.2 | 11.5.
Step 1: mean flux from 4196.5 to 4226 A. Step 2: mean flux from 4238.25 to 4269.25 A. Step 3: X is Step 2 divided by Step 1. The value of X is 1.09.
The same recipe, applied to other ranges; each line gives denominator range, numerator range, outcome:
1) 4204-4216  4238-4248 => 0.93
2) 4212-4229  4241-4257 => 1.34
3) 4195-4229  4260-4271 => 1.22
